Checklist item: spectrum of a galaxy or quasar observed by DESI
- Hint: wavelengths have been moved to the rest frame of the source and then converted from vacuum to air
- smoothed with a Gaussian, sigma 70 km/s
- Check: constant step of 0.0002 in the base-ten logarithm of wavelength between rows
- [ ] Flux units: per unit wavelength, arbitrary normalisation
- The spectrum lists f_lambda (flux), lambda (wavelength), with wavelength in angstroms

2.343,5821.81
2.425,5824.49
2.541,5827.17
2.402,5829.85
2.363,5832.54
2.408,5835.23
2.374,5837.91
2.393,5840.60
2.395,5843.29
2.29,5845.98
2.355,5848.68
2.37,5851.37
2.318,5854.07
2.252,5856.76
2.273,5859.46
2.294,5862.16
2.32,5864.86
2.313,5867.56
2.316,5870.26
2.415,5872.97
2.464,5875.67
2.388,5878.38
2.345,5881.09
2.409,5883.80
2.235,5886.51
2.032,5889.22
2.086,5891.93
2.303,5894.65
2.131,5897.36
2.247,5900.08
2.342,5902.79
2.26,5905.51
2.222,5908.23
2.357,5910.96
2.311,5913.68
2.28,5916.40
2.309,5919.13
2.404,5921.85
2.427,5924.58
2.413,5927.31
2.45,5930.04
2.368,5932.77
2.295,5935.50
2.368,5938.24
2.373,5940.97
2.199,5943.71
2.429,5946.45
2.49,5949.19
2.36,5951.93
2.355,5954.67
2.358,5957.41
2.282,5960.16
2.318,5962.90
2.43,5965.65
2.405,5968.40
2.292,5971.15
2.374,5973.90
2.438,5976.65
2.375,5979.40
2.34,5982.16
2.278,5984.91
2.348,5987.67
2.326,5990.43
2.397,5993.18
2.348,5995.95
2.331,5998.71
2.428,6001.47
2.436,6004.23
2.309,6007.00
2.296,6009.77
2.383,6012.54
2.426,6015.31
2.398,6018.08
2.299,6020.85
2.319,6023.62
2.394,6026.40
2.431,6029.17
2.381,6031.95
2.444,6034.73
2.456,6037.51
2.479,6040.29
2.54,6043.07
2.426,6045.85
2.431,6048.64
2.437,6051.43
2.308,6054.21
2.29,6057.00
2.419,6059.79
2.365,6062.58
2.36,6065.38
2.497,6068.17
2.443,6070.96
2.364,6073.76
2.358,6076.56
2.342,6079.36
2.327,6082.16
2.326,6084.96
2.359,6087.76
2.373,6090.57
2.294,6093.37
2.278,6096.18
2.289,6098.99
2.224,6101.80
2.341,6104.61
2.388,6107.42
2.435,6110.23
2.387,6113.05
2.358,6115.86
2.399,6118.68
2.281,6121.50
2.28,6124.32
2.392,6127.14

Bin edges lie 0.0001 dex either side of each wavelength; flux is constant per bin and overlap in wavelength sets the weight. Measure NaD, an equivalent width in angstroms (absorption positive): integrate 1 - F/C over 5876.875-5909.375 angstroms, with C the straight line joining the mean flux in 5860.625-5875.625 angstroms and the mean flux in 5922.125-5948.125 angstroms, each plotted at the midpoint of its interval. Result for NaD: 1.4 angstroms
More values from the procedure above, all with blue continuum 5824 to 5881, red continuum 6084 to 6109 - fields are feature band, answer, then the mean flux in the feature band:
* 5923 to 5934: -0.30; 2.41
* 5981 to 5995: 0.01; 2.34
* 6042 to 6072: -1.05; 2.41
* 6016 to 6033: -0.29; 2.37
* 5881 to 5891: 0.51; 2.24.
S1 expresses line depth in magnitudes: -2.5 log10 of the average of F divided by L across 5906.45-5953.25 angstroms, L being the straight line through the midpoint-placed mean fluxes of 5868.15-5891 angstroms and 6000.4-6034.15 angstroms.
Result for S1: -0.01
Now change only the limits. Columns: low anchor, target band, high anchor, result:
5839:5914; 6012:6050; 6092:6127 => -0.04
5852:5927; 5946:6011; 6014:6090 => -0.01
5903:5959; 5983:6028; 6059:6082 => 0.01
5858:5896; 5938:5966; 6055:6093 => -0.01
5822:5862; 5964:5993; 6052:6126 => 0.00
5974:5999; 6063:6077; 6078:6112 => -0.03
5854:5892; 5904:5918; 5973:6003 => 0.02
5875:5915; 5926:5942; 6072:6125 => -0.04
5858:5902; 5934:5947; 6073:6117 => -0.01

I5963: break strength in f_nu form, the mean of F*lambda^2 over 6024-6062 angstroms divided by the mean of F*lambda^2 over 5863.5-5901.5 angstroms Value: 1.11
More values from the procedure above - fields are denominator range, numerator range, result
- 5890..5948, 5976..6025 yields 1.05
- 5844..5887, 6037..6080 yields 1.10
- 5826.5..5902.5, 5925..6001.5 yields 1.05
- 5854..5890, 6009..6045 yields 1.09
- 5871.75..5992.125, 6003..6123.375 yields 1.06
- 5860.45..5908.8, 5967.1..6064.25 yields 1.09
